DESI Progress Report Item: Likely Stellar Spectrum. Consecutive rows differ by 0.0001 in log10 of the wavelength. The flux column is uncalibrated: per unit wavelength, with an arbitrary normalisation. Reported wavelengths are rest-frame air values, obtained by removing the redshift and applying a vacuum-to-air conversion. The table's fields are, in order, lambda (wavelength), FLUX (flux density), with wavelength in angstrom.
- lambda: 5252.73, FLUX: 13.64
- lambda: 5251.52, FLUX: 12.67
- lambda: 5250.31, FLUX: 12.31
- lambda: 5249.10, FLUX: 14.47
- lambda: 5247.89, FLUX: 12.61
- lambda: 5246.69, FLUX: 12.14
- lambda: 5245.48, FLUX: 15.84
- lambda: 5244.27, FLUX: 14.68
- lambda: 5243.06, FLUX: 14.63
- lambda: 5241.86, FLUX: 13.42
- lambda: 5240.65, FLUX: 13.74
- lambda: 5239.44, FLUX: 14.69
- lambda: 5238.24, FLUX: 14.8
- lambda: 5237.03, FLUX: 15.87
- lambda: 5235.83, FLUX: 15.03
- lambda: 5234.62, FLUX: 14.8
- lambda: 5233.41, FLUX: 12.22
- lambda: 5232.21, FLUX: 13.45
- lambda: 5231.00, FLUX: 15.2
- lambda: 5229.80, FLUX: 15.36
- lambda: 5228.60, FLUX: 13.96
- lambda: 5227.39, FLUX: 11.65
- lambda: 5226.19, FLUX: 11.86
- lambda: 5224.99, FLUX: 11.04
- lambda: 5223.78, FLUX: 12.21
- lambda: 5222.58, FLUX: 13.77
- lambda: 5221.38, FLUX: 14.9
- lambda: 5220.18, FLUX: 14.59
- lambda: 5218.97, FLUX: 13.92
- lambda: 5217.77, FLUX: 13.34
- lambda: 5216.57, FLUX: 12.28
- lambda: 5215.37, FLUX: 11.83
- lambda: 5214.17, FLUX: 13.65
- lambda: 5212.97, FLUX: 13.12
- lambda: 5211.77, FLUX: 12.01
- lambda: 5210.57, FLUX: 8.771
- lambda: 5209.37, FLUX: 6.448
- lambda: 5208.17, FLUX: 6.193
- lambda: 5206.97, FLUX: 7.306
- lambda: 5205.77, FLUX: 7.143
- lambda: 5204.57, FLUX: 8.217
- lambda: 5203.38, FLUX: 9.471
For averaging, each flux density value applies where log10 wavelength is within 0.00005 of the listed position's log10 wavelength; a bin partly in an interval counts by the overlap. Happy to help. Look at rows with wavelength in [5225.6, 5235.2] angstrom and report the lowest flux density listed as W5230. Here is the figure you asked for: 11.65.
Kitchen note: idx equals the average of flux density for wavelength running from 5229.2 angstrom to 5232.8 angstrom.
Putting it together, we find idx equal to 14.7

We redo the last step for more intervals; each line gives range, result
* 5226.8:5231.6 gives 14.1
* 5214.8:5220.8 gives 13.2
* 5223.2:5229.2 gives 12.1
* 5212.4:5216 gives 12.9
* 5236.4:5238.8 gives 15.4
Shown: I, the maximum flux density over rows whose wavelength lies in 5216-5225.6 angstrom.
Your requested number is 14.9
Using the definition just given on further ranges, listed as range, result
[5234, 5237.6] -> 15.87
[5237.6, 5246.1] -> 15.84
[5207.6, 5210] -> 6.448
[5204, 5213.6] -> 13.12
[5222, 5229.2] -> 13.96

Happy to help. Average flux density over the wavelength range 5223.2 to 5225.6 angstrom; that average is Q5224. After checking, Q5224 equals 11.6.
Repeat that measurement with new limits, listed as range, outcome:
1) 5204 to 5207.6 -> 7.53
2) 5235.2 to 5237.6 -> 15.4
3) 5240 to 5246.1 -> 14.4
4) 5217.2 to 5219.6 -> 13.6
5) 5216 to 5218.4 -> 12.8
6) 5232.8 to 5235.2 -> 13.5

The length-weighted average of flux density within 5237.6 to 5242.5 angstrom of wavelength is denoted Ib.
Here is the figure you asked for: 14.2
